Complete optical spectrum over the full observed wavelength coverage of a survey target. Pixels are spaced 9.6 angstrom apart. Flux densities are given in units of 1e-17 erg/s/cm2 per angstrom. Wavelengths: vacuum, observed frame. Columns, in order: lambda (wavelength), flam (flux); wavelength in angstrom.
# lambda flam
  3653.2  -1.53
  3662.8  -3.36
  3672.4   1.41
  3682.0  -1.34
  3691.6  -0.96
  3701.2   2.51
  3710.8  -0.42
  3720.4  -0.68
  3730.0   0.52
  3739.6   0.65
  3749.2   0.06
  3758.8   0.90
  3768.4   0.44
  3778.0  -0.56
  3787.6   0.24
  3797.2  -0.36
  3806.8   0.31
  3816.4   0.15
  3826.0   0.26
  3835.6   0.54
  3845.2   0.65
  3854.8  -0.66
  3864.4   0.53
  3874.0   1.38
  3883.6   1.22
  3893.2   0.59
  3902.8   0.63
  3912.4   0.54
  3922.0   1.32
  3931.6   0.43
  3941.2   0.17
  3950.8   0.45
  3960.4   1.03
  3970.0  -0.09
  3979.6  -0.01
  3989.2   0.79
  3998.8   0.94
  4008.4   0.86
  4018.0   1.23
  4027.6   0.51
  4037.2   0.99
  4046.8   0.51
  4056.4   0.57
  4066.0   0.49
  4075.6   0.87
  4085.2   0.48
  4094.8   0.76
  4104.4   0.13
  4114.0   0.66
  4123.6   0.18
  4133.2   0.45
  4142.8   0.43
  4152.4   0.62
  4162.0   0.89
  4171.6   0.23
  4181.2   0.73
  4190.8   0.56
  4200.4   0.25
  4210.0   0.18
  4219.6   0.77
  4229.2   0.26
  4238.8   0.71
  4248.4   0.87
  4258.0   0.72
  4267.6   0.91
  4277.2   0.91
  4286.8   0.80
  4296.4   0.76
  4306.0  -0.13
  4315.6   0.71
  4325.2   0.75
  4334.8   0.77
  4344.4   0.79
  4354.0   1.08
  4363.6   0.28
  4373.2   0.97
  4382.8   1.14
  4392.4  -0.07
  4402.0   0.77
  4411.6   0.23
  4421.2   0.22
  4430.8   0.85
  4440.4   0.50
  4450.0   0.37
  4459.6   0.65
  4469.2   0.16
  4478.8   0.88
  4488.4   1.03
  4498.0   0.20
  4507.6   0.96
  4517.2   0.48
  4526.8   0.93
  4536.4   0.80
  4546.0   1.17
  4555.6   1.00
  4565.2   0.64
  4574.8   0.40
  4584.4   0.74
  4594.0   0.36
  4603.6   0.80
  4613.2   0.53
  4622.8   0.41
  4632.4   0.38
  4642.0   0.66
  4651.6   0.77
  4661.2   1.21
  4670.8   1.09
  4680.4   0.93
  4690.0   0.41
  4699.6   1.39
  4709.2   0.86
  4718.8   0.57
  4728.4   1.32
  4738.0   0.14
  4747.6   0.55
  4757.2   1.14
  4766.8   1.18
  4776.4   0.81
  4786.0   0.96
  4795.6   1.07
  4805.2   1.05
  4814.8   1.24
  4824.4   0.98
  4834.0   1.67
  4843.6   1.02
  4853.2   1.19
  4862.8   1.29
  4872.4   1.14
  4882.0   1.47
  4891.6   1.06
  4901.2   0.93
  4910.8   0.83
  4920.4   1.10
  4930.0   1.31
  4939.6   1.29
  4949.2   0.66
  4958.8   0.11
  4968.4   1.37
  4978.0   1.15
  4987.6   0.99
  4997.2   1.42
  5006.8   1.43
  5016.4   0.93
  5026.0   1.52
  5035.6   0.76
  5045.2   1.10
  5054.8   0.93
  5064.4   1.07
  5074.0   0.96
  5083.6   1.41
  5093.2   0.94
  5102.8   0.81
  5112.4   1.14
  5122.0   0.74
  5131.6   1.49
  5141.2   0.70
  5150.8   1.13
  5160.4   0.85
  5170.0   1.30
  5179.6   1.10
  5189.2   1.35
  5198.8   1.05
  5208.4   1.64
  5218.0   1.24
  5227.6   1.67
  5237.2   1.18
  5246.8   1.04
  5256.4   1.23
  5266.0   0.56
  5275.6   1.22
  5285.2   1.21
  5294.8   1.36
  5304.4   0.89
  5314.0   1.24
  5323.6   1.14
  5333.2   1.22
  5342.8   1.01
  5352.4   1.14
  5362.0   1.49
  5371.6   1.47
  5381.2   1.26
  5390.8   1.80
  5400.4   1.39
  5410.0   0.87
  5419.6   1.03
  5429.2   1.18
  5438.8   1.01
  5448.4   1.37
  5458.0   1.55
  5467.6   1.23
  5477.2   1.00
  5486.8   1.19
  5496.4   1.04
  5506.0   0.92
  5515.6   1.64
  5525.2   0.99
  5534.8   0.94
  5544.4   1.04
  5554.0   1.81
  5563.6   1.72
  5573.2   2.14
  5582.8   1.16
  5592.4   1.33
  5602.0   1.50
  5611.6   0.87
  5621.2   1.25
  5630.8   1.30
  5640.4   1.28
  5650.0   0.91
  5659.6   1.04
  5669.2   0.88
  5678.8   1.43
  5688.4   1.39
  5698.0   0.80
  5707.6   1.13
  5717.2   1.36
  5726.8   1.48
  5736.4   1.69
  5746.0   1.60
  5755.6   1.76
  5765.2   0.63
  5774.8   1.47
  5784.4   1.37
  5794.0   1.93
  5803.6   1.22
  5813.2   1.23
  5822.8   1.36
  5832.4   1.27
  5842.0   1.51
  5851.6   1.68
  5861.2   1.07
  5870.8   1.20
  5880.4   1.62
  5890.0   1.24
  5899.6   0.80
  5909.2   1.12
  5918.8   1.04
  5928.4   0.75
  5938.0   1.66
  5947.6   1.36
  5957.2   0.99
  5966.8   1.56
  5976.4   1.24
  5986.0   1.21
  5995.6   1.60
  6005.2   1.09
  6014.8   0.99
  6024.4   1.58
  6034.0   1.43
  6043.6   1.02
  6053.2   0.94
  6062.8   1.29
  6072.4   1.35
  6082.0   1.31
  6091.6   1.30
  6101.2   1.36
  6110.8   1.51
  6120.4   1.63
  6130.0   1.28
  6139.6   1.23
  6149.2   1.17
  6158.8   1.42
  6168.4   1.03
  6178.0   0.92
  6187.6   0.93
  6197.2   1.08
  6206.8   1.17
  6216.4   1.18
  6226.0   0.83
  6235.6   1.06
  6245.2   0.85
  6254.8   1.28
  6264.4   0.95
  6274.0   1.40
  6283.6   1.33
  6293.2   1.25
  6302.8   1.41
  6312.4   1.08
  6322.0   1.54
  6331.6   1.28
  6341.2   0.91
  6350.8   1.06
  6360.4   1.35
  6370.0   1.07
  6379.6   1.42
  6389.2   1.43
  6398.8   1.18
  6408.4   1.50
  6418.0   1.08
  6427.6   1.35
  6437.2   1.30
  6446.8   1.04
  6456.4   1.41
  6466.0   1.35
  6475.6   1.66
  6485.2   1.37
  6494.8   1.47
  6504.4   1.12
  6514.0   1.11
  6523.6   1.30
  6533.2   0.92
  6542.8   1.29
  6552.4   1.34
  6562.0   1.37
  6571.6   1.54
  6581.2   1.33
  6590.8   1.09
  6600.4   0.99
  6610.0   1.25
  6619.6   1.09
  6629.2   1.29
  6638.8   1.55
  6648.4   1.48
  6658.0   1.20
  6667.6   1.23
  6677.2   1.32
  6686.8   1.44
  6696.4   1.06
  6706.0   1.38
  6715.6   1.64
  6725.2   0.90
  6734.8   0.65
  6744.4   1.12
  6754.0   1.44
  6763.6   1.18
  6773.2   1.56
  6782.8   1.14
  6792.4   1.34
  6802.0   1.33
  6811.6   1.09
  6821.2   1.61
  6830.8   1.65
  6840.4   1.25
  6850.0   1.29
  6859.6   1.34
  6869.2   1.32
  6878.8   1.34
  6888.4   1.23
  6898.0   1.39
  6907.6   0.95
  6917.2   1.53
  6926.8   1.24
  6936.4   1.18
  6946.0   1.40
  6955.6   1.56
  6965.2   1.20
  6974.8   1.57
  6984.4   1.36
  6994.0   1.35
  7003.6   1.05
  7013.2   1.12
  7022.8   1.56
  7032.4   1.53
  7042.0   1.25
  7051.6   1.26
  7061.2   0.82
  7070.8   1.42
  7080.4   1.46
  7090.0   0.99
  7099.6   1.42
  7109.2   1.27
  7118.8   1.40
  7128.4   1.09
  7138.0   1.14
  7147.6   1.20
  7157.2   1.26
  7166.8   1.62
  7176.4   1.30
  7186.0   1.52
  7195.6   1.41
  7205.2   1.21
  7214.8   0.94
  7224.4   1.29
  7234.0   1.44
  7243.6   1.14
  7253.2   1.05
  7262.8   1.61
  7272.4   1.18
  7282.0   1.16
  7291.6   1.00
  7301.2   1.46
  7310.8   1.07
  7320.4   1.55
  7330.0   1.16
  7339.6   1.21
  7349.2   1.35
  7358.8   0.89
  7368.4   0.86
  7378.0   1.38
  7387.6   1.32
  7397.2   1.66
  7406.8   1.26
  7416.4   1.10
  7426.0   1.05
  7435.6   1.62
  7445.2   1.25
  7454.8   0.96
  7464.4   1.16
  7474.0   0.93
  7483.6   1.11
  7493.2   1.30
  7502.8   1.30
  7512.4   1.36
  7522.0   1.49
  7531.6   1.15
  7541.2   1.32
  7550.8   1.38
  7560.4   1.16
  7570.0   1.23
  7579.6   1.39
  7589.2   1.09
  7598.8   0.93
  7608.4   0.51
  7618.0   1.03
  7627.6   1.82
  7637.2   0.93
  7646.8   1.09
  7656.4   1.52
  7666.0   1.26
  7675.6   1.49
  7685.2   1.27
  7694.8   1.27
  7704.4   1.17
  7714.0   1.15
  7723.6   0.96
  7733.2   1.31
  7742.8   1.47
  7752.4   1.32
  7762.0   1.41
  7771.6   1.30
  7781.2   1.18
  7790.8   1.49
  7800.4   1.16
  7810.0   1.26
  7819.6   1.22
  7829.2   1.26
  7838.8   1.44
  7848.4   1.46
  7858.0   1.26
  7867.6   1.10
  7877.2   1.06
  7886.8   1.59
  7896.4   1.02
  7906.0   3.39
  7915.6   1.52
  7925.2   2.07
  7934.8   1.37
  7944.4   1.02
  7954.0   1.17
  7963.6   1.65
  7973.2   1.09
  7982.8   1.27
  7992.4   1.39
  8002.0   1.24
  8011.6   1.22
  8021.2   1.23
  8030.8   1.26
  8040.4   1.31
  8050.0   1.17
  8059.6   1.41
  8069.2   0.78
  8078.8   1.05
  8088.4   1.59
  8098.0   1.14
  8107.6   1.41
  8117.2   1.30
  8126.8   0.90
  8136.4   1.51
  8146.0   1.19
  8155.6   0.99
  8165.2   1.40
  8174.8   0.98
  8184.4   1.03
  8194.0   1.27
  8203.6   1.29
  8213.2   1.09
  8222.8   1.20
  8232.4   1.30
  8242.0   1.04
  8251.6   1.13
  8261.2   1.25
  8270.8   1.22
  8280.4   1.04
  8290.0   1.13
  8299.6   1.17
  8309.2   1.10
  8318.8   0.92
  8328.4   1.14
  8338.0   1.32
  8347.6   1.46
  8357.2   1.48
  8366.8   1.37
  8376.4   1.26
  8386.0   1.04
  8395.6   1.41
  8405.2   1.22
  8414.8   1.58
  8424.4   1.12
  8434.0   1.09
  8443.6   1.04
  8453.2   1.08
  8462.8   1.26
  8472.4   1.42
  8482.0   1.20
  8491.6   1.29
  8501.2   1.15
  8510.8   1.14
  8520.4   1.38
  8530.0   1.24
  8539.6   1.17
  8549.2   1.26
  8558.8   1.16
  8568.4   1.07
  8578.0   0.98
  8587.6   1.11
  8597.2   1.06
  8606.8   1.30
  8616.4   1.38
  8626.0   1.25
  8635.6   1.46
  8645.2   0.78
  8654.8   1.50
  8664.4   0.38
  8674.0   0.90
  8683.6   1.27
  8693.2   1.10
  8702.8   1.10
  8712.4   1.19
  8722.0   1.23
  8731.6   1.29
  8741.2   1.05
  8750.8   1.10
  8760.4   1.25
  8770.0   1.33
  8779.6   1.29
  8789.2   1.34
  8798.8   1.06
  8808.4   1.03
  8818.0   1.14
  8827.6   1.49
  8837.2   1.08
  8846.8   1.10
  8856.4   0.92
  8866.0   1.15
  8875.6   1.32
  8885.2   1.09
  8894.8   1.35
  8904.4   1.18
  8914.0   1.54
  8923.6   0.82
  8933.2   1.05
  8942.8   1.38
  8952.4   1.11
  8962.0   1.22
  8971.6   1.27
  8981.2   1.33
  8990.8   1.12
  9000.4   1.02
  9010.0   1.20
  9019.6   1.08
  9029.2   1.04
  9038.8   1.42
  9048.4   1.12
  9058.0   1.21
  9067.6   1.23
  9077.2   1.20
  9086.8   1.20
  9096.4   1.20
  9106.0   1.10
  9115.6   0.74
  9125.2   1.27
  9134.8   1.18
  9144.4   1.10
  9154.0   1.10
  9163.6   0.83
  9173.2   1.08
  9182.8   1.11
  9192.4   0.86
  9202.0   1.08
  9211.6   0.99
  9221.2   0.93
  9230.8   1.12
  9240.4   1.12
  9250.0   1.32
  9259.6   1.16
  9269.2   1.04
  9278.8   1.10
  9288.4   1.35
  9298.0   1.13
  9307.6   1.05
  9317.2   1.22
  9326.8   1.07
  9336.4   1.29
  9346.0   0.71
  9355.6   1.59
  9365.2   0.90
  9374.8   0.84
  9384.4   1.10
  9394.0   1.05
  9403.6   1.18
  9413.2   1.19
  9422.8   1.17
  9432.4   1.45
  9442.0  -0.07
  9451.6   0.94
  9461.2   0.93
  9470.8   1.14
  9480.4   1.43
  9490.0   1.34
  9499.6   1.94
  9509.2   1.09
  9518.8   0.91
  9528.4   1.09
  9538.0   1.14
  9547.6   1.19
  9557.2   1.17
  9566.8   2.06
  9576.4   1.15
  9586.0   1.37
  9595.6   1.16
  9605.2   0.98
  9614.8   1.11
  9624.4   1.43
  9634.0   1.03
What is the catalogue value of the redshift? 0.204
